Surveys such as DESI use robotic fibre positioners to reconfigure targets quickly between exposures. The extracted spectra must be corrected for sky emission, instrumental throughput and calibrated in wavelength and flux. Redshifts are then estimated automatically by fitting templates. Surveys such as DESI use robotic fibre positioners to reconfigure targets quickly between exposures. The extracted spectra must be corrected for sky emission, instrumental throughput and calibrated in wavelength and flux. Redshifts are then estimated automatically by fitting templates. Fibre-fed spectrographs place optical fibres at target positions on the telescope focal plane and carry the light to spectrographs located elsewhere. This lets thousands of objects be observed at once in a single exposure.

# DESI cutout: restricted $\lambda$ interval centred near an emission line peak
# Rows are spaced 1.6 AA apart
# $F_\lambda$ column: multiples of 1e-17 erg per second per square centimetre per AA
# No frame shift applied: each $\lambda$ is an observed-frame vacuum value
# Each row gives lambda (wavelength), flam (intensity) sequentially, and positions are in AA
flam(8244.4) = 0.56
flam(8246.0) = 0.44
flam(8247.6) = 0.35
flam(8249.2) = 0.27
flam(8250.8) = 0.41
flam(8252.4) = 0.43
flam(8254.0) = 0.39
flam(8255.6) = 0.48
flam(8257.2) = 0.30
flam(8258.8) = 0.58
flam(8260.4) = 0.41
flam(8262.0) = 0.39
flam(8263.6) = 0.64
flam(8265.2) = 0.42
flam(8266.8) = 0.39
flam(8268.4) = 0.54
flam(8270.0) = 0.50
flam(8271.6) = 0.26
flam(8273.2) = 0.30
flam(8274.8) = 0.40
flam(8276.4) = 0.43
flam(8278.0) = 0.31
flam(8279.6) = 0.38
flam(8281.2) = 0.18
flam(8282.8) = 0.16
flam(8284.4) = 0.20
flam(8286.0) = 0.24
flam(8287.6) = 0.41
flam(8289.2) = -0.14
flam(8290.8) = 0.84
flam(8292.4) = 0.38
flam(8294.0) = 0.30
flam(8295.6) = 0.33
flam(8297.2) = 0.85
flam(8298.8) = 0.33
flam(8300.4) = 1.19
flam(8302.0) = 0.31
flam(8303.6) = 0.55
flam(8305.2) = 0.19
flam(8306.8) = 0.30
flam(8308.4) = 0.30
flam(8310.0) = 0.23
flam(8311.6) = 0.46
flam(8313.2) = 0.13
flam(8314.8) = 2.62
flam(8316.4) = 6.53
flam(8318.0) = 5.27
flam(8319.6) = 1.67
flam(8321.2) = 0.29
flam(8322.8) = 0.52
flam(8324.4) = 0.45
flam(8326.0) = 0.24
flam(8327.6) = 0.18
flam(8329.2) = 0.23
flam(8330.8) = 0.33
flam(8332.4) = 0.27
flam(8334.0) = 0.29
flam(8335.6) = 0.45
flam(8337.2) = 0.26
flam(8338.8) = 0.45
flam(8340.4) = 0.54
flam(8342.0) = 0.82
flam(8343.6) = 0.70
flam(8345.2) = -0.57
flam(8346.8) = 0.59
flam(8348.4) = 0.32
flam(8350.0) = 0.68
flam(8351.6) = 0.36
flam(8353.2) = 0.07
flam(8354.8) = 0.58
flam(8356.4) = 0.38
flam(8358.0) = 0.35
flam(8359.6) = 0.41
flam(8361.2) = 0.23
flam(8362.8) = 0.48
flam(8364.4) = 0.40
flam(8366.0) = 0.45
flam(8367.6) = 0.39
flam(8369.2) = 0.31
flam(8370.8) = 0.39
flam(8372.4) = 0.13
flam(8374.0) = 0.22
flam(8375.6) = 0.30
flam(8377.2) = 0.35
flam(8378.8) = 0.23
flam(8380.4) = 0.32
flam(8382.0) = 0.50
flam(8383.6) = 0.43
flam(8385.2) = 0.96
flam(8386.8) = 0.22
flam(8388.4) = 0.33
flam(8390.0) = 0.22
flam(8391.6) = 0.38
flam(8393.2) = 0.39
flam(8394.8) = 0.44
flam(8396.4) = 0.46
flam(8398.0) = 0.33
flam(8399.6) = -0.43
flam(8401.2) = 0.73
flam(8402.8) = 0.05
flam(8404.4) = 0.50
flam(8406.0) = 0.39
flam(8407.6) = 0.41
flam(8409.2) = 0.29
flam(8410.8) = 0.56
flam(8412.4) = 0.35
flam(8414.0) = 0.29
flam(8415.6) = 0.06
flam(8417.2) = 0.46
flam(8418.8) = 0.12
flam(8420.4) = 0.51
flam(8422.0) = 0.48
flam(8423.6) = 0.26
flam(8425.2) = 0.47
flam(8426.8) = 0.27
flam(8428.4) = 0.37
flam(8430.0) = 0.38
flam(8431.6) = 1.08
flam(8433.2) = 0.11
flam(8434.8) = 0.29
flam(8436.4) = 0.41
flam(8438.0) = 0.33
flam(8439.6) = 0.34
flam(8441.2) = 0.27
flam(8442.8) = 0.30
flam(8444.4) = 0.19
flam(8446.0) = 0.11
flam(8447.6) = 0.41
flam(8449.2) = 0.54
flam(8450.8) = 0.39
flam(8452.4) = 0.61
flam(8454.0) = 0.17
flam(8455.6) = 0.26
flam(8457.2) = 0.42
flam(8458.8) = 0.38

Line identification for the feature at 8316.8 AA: H-alpha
